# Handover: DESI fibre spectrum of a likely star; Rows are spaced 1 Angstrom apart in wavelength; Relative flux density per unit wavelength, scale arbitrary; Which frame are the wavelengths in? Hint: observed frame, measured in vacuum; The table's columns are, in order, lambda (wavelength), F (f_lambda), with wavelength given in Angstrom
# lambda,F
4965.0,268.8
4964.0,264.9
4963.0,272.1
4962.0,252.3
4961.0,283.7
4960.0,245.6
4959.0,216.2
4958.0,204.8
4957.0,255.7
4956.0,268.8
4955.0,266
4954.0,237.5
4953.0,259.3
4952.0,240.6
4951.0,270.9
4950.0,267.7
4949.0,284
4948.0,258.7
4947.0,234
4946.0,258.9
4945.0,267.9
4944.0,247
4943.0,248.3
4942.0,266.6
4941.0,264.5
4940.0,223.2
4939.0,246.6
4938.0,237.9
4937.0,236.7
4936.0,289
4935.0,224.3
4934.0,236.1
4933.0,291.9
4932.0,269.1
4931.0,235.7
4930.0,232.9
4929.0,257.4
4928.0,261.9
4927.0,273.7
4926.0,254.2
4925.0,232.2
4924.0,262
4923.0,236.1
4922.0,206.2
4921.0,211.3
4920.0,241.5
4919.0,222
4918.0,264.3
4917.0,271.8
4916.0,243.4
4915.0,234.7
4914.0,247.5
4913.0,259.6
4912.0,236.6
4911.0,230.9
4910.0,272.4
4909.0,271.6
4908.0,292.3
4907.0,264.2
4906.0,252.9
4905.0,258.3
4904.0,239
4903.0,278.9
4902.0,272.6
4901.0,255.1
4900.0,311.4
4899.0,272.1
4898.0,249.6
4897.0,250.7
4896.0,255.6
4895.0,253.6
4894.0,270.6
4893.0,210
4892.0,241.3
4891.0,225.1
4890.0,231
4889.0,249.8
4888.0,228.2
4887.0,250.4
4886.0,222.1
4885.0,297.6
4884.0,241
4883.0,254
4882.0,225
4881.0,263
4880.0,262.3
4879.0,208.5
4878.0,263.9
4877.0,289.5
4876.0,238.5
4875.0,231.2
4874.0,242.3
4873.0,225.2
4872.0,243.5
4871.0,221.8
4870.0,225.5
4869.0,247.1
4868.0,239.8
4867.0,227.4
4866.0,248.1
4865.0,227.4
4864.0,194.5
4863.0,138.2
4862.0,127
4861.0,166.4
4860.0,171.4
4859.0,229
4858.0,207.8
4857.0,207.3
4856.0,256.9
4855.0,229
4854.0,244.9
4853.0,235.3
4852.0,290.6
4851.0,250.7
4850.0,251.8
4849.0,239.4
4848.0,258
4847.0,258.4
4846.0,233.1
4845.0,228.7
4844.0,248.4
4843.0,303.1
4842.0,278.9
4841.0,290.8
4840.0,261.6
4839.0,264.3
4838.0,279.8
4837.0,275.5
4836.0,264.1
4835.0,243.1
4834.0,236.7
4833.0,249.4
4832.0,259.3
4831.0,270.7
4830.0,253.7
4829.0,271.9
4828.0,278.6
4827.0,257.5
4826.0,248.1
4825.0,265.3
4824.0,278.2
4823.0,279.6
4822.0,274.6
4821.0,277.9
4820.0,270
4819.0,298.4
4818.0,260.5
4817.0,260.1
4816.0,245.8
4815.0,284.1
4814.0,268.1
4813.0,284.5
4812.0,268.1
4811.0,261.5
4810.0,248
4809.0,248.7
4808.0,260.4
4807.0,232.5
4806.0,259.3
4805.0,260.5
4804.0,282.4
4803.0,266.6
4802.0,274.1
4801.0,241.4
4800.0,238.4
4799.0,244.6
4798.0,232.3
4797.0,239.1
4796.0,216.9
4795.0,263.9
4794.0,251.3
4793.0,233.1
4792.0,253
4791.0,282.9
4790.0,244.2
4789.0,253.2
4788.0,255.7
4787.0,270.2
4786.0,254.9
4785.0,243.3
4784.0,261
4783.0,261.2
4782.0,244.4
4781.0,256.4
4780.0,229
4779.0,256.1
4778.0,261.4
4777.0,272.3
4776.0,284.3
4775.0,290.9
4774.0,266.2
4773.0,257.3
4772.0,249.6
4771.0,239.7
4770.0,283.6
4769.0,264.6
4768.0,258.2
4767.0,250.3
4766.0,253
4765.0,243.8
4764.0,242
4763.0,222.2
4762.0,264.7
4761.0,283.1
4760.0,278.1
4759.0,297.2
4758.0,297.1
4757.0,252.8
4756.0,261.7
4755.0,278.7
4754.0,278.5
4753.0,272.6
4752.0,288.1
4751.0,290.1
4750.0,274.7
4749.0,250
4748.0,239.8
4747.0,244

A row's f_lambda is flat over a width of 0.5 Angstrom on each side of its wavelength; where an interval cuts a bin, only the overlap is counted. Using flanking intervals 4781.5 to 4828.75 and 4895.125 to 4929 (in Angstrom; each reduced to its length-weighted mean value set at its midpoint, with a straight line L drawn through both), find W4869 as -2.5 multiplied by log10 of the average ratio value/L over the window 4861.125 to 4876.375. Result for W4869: 0.180 mag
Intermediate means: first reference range 259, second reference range 254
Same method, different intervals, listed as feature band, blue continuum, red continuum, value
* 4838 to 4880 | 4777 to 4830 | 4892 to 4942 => 0.09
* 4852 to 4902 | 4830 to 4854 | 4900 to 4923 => 0.09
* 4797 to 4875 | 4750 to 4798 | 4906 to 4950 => 0.04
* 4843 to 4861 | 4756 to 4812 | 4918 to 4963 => 0.07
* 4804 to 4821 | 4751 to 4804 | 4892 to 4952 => -0.03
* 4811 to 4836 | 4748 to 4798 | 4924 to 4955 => -0.03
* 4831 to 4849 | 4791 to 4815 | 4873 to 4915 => -0.03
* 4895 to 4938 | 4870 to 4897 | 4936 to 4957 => -0.02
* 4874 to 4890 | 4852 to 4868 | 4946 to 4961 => -0.13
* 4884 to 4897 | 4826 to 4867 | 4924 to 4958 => 0.01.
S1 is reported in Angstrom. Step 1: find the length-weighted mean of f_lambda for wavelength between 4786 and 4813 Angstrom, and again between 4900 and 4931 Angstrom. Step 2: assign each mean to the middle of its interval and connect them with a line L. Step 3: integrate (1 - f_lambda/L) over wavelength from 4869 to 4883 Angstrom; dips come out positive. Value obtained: 0.58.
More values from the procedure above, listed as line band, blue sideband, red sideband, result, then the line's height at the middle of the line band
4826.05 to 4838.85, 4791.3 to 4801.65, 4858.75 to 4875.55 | -1.9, 227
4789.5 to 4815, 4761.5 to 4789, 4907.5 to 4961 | 0.1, 256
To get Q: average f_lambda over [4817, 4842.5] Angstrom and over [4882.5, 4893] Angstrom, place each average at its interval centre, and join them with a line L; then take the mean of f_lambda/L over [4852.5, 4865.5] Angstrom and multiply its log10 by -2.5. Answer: 0.25 mag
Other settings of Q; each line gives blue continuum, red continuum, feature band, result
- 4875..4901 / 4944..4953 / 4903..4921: 0.01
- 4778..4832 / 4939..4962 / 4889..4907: 0.00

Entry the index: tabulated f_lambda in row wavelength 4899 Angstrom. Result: 272.1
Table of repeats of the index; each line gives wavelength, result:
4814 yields 268.1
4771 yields 239.7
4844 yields 248.4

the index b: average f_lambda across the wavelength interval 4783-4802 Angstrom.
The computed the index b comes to 250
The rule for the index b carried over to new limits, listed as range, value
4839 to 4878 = 235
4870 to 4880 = 241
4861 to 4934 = 244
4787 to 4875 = 249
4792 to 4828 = 259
